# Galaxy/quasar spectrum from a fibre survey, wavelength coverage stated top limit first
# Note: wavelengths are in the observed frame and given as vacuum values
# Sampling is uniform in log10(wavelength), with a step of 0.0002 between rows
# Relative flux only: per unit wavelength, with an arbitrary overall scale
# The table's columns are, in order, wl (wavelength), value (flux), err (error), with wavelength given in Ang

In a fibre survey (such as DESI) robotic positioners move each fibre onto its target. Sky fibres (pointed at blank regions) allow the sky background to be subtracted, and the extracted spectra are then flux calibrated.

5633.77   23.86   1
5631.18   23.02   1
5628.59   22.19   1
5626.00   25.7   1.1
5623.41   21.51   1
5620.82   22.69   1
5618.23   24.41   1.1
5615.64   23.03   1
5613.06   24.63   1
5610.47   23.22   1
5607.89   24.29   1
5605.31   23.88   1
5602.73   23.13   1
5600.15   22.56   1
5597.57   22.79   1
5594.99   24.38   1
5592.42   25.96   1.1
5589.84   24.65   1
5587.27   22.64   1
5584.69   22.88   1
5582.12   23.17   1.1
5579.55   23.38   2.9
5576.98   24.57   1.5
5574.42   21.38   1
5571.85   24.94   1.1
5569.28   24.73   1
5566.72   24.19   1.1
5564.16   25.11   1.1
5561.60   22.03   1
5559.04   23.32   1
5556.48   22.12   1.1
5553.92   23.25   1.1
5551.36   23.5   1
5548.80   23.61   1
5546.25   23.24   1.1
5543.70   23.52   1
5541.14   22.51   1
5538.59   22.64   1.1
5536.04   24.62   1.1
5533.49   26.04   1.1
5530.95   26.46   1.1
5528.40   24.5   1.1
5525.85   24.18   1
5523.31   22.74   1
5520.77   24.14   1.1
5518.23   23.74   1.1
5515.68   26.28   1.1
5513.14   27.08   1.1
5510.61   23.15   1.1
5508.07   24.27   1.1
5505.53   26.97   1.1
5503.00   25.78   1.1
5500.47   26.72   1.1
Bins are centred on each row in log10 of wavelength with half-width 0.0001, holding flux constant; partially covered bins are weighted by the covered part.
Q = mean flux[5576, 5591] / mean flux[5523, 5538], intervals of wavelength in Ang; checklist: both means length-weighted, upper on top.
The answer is 0.9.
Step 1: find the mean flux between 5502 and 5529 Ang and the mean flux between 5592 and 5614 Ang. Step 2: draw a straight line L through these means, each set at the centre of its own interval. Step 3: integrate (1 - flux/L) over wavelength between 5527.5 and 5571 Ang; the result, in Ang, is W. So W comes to 1.0 Ang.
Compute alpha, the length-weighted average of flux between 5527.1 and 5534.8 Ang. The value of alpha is 25.7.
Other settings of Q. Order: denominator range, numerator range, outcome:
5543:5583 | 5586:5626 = 1.01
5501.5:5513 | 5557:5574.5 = 0.94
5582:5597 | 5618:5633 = 0.97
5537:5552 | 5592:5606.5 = 1.02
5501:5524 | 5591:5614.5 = 0.95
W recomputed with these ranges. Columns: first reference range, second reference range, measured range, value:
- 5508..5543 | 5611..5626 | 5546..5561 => 0.6 Ang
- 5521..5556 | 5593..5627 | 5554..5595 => 0.1 Ang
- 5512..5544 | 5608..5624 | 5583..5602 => 0.0 Ang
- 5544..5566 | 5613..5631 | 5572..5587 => 0.1 Ang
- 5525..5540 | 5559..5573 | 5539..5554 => 0.8 Ang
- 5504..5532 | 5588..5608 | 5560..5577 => 0.3 Ang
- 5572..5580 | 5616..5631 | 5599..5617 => -0.2 Ang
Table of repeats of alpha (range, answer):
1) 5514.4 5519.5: 25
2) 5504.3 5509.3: 25.6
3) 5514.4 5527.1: 24.2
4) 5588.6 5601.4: 24.1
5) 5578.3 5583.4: 23.3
